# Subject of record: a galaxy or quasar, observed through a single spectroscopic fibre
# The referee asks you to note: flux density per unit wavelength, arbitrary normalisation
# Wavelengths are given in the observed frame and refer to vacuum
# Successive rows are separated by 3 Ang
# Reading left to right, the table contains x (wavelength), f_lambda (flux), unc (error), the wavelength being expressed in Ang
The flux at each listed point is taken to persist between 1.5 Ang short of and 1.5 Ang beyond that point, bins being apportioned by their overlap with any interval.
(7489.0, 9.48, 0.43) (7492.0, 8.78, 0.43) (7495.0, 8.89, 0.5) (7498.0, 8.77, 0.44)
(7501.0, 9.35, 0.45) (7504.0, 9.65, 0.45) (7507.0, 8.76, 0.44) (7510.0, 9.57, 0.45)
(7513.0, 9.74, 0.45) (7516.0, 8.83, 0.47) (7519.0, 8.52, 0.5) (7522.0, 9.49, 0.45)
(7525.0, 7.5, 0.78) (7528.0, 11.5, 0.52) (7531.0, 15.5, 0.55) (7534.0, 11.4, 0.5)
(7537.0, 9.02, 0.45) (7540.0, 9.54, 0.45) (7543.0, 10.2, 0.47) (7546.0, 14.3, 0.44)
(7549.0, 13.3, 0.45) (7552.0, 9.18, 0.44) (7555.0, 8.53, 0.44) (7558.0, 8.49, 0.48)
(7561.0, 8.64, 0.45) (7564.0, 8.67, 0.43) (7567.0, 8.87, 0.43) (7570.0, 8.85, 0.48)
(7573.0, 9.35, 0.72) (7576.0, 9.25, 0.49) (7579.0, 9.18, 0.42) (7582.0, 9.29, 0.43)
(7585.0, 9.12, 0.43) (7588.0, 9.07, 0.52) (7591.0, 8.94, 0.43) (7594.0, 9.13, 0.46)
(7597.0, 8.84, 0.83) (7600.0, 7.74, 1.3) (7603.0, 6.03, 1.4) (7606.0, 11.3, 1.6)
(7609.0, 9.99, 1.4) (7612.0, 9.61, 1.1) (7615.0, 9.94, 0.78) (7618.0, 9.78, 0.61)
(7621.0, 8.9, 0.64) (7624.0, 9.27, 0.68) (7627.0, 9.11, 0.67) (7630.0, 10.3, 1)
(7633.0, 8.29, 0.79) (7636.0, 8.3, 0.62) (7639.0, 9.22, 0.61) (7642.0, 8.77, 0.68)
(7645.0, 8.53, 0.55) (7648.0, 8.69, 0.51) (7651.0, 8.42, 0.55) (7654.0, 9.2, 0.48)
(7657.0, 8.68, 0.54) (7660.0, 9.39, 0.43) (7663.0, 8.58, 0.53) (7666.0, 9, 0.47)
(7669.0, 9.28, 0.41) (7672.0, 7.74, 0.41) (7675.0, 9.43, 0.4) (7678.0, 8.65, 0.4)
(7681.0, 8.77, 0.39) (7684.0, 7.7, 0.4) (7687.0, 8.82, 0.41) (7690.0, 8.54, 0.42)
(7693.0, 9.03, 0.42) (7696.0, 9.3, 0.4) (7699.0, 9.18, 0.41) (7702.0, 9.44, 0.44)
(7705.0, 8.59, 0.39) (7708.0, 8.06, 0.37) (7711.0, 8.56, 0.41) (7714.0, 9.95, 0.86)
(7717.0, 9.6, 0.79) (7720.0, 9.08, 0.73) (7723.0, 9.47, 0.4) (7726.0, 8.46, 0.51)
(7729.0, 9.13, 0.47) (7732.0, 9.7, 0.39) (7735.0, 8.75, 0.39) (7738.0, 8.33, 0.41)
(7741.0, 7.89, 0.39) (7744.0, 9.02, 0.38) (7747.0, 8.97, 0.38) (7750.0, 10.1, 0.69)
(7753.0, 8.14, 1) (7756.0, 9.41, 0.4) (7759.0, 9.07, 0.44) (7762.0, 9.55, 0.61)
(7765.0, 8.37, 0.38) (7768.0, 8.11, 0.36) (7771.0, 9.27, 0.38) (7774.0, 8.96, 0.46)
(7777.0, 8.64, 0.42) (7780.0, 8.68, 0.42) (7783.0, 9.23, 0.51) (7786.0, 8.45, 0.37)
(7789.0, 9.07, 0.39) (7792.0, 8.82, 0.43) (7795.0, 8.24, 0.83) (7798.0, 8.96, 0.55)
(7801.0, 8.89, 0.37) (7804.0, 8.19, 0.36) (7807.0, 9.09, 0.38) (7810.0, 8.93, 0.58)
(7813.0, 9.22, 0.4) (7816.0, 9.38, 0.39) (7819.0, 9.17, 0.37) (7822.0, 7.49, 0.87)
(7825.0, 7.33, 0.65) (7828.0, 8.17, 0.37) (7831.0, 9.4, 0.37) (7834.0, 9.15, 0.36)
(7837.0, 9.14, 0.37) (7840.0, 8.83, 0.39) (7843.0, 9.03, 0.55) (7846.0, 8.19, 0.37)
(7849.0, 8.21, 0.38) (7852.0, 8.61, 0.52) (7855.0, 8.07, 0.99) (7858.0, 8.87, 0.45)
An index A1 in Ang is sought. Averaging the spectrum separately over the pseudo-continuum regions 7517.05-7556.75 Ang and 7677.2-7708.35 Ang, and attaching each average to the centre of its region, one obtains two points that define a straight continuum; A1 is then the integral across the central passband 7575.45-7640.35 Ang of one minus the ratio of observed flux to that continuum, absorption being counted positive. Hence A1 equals 4.2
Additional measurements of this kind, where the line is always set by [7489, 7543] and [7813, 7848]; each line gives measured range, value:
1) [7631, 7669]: 1.9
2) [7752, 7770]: 0.2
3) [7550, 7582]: 1.9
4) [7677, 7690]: 1.0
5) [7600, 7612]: 0.5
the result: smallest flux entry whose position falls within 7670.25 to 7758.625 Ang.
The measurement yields 7.7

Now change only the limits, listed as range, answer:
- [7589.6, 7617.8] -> 6.03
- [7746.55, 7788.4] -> 8.11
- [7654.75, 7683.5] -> 7.74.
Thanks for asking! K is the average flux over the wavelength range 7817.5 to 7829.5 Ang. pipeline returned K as 8.04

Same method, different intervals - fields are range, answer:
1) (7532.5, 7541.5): 9.99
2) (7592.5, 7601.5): 8.57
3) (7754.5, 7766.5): 9.1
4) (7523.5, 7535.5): 11.5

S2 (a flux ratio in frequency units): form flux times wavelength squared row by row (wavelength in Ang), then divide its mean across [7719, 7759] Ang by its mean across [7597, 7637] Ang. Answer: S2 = 1.0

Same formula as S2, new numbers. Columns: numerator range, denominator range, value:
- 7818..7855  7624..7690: 1.01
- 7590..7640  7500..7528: 1.02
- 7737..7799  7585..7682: 1.02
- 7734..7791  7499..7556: 0.92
